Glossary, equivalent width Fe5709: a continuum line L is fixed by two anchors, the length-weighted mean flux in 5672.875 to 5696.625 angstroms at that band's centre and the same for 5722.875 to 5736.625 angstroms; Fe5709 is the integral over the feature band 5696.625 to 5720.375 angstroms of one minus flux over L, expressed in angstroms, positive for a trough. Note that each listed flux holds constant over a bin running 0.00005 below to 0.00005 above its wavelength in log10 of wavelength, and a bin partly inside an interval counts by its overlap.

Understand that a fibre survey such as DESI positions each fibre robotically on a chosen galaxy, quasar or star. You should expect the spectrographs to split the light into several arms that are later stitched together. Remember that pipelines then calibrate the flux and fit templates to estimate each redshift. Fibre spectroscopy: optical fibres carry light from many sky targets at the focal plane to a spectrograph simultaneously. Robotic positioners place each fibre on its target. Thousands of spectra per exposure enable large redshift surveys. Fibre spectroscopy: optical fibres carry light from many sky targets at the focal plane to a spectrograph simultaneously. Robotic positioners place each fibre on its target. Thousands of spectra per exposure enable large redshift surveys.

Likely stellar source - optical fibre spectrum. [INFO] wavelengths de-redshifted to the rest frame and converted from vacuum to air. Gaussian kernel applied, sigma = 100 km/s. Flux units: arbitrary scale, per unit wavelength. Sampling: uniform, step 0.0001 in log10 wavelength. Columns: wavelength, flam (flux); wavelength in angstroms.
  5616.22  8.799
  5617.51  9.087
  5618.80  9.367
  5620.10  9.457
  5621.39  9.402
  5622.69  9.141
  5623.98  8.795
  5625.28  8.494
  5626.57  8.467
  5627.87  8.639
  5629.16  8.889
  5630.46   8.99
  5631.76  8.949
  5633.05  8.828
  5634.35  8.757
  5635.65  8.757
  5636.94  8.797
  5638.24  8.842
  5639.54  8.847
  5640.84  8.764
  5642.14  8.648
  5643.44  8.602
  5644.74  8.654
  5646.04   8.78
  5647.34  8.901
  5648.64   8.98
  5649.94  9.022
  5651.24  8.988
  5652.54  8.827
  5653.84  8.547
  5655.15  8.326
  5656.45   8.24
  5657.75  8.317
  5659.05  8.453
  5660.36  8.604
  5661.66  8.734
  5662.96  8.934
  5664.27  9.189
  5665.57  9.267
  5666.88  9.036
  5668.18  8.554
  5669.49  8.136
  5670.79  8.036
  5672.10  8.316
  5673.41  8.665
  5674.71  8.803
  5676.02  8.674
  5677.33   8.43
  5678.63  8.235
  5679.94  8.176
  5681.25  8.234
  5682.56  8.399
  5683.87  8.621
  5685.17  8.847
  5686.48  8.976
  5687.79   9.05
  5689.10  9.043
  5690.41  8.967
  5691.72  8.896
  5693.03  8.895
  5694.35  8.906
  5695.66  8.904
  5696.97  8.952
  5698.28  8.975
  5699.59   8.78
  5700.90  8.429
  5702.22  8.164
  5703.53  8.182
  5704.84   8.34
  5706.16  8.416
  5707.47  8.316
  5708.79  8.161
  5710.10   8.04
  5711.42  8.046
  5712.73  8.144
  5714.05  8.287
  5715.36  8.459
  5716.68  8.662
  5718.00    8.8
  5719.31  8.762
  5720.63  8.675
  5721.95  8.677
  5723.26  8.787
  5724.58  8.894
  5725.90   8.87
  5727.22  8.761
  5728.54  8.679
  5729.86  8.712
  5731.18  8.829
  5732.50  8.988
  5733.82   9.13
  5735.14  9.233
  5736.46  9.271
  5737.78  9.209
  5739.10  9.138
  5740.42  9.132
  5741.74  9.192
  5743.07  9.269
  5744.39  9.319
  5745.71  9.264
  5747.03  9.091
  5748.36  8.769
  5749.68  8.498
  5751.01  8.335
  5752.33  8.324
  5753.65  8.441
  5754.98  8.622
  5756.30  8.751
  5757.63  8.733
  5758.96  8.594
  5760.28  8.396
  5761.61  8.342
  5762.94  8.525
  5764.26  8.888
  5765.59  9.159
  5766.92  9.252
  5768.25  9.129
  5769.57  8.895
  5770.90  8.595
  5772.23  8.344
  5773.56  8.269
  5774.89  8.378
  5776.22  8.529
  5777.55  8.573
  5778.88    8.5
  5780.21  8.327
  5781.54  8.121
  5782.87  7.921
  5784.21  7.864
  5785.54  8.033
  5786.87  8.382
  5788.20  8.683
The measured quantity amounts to 1.02 angstroms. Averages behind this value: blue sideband 8.71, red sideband 8.91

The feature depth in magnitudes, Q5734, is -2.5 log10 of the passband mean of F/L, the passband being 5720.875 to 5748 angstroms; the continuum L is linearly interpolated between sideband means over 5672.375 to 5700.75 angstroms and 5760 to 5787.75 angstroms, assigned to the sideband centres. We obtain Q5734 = -0.05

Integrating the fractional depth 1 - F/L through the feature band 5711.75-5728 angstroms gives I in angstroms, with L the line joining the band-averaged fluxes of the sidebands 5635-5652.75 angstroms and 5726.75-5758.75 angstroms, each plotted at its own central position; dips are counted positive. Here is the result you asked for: 0.4 angstroms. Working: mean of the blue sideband 8.82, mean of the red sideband 8.9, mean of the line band 8.64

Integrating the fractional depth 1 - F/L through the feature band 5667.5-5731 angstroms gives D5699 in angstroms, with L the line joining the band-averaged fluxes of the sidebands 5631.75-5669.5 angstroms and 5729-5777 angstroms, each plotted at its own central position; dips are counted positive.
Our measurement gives 1.5 angstroms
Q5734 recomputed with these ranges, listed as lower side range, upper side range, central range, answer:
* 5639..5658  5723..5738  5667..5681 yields 0.045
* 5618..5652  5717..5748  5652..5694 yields 0.034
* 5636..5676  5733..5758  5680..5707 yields 0.014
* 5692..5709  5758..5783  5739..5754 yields -0.039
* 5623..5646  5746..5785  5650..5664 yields 0.012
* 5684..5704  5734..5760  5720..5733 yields 0.010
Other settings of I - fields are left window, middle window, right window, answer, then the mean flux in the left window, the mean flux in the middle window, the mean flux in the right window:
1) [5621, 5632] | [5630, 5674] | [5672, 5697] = 0.34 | 8.84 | 8.71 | 8.7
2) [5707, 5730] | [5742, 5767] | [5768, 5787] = -0.96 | 8.54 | 8.76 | 8.38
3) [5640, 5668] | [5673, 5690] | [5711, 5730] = 0.13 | 8.75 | 8.64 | 8.62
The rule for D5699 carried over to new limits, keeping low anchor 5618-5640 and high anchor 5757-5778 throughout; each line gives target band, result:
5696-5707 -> 0.31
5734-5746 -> -0.70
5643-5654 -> 0.06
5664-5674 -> 0.24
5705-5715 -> 0.63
